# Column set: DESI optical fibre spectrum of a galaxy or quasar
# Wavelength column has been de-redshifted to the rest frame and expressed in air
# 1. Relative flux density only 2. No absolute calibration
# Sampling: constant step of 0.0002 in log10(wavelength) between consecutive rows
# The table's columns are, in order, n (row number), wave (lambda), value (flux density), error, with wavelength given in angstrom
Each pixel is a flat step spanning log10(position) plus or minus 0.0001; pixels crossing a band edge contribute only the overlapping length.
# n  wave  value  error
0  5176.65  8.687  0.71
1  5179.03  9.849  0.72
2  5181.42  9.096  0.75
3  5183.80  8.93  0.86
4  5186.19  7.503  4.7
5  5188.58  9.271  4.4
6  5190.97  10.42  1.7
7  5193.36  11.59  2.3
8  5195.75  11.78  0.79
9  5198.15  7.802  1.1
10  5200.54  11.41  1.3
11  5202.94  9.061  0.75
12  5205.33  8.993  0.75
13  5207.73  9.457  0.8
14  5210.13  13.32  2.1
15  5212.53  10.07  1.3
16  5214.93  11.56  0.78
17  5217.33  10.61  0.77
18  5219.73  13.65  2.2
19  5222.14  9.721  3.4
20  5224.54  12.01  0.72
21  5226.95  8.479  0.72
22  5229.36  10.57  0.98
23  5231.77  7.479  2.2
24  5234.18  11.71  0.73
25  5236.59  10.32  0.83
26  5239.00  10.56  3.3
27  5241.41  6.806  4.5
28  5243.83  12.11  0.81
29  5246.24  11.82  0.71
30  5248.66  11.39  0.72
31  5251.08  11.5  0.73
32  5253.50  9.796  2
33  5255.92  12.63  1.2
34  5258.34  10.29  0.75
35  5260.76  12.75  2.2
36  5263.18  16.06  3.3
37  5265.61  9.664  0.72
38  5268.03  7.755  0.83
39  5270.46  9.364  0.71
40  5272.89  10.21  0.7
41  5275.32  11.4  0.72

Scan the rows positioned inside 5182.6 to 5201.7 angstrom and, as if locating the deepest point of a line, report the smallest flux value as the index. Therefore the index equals 7.503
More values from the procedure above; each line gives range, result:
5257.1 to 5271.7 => 7.755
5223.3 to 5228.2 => 8.479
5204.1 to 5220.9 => 8.993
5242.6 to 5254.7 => 9.796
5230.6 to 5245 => 6.806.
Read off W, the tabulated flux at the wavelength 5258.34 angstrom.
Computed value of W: 10.29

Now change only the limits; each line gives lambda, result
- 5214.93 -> 11.56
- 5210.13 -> 13.32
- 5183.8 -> 8.93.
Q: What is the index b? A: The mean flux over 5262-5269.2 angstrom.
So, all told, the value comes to 11.2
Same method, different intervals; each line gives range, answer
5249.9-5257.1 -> 11.3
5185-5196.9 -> 10.1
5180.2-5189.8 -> 8.71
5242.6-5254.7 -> 11.3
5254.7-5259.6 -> 11.5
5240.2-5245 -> 9.43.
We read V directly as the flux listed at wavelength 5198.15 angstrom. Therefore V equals 7.802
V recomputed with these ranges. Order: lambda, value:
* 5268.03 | 7.755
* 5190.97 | 10.42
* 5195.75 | 11.78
